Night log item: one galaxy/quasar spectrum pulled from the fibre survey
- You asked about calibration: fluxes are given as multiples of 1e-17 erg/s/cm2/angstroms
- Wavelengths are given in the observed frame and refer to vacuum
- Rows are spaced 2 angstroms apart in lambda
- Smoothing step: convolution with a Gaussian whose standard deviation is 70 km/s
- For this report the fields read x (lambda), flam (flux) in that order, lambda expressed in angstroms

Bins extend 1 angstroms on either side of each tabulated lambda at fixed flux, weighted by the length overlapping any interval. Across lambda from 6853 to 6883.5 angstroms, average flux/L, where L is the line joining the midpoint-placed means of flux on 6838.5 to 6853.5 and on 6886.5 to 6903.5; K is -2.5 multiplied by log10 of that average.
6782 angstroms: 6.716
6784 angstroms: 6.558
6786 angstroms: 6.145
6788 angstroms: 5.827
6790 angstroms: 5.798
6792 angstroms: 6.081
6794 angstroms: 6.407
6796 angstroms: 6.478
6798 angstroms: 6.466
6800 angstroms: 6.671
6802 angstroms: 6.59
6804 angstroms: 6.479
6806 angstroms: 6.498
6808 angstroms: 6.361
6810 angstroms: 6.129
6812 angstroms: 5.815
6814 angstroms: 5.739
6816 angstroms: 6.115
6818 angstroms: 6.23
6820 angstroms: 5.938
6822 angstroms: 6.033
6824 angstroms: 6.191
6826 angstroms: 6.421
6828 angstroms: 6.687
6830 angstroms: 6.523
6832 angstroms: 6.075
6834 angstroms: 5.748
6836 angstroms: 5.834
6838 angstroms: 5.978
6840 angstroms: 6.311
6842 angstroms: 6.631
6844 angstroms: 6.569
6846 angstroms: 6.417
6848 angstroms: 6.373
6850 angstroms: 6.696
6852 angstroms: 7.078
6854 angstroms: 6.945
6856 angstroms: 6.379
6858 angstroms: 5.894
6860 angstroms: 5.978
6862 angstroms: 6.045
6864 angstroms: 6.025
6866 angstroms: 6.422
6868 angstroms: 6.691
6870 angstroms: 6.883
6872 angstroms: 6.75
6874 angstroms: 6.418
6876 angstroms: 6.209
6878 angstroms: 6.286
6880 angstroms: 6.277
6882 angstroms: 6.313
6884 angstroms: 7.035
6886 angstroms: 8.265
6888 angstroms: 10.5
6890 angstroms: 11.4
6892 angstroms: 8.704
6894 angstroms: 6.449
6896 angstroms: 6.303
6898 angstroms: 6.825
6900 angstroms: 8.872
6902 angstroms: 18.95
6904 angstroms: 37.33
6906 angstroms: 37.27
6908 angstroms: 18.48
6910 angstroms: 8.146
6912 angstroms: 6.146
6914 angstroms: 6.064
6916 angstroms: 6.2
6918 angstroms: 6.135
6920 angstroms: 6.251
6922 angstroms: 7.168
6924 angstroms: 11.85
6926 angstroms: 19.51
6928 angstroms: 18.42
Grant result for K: 0.29 mag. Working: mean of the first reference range 6.57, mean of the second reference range 10.5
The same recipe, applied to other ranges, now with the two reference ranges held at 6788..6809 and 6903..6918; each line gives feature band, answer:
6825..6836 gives 0.42 mag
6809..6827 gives 0.31 mag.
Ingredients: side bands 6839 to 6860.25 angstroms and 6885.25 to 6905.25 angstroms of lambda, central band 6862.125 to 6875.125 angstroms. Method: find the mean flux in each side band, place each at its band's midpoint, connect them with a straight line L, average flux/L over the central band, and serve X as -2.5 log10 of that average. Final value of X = 0.36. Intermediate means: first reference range 6.5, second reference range 12.7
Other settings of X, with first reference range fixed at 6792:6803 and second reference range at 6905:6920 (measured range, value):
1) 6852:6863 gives 0.44 mag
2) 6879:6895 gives 0.33 mag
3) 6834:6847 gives 0.35 mag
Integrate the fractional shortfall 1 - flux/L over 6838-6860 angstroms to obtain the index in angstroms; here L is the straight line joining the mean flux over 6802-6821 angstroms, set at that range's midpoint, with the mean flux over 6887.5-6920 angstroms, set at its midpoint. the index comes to 5.7 angstroms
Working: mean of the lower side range 6.17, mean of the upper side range 12.6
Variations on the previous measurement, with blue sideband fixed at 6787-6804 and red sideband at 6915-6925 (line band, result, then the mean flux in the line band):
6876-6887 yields 0.6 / 6.78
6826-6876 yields 3.3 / 6.39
